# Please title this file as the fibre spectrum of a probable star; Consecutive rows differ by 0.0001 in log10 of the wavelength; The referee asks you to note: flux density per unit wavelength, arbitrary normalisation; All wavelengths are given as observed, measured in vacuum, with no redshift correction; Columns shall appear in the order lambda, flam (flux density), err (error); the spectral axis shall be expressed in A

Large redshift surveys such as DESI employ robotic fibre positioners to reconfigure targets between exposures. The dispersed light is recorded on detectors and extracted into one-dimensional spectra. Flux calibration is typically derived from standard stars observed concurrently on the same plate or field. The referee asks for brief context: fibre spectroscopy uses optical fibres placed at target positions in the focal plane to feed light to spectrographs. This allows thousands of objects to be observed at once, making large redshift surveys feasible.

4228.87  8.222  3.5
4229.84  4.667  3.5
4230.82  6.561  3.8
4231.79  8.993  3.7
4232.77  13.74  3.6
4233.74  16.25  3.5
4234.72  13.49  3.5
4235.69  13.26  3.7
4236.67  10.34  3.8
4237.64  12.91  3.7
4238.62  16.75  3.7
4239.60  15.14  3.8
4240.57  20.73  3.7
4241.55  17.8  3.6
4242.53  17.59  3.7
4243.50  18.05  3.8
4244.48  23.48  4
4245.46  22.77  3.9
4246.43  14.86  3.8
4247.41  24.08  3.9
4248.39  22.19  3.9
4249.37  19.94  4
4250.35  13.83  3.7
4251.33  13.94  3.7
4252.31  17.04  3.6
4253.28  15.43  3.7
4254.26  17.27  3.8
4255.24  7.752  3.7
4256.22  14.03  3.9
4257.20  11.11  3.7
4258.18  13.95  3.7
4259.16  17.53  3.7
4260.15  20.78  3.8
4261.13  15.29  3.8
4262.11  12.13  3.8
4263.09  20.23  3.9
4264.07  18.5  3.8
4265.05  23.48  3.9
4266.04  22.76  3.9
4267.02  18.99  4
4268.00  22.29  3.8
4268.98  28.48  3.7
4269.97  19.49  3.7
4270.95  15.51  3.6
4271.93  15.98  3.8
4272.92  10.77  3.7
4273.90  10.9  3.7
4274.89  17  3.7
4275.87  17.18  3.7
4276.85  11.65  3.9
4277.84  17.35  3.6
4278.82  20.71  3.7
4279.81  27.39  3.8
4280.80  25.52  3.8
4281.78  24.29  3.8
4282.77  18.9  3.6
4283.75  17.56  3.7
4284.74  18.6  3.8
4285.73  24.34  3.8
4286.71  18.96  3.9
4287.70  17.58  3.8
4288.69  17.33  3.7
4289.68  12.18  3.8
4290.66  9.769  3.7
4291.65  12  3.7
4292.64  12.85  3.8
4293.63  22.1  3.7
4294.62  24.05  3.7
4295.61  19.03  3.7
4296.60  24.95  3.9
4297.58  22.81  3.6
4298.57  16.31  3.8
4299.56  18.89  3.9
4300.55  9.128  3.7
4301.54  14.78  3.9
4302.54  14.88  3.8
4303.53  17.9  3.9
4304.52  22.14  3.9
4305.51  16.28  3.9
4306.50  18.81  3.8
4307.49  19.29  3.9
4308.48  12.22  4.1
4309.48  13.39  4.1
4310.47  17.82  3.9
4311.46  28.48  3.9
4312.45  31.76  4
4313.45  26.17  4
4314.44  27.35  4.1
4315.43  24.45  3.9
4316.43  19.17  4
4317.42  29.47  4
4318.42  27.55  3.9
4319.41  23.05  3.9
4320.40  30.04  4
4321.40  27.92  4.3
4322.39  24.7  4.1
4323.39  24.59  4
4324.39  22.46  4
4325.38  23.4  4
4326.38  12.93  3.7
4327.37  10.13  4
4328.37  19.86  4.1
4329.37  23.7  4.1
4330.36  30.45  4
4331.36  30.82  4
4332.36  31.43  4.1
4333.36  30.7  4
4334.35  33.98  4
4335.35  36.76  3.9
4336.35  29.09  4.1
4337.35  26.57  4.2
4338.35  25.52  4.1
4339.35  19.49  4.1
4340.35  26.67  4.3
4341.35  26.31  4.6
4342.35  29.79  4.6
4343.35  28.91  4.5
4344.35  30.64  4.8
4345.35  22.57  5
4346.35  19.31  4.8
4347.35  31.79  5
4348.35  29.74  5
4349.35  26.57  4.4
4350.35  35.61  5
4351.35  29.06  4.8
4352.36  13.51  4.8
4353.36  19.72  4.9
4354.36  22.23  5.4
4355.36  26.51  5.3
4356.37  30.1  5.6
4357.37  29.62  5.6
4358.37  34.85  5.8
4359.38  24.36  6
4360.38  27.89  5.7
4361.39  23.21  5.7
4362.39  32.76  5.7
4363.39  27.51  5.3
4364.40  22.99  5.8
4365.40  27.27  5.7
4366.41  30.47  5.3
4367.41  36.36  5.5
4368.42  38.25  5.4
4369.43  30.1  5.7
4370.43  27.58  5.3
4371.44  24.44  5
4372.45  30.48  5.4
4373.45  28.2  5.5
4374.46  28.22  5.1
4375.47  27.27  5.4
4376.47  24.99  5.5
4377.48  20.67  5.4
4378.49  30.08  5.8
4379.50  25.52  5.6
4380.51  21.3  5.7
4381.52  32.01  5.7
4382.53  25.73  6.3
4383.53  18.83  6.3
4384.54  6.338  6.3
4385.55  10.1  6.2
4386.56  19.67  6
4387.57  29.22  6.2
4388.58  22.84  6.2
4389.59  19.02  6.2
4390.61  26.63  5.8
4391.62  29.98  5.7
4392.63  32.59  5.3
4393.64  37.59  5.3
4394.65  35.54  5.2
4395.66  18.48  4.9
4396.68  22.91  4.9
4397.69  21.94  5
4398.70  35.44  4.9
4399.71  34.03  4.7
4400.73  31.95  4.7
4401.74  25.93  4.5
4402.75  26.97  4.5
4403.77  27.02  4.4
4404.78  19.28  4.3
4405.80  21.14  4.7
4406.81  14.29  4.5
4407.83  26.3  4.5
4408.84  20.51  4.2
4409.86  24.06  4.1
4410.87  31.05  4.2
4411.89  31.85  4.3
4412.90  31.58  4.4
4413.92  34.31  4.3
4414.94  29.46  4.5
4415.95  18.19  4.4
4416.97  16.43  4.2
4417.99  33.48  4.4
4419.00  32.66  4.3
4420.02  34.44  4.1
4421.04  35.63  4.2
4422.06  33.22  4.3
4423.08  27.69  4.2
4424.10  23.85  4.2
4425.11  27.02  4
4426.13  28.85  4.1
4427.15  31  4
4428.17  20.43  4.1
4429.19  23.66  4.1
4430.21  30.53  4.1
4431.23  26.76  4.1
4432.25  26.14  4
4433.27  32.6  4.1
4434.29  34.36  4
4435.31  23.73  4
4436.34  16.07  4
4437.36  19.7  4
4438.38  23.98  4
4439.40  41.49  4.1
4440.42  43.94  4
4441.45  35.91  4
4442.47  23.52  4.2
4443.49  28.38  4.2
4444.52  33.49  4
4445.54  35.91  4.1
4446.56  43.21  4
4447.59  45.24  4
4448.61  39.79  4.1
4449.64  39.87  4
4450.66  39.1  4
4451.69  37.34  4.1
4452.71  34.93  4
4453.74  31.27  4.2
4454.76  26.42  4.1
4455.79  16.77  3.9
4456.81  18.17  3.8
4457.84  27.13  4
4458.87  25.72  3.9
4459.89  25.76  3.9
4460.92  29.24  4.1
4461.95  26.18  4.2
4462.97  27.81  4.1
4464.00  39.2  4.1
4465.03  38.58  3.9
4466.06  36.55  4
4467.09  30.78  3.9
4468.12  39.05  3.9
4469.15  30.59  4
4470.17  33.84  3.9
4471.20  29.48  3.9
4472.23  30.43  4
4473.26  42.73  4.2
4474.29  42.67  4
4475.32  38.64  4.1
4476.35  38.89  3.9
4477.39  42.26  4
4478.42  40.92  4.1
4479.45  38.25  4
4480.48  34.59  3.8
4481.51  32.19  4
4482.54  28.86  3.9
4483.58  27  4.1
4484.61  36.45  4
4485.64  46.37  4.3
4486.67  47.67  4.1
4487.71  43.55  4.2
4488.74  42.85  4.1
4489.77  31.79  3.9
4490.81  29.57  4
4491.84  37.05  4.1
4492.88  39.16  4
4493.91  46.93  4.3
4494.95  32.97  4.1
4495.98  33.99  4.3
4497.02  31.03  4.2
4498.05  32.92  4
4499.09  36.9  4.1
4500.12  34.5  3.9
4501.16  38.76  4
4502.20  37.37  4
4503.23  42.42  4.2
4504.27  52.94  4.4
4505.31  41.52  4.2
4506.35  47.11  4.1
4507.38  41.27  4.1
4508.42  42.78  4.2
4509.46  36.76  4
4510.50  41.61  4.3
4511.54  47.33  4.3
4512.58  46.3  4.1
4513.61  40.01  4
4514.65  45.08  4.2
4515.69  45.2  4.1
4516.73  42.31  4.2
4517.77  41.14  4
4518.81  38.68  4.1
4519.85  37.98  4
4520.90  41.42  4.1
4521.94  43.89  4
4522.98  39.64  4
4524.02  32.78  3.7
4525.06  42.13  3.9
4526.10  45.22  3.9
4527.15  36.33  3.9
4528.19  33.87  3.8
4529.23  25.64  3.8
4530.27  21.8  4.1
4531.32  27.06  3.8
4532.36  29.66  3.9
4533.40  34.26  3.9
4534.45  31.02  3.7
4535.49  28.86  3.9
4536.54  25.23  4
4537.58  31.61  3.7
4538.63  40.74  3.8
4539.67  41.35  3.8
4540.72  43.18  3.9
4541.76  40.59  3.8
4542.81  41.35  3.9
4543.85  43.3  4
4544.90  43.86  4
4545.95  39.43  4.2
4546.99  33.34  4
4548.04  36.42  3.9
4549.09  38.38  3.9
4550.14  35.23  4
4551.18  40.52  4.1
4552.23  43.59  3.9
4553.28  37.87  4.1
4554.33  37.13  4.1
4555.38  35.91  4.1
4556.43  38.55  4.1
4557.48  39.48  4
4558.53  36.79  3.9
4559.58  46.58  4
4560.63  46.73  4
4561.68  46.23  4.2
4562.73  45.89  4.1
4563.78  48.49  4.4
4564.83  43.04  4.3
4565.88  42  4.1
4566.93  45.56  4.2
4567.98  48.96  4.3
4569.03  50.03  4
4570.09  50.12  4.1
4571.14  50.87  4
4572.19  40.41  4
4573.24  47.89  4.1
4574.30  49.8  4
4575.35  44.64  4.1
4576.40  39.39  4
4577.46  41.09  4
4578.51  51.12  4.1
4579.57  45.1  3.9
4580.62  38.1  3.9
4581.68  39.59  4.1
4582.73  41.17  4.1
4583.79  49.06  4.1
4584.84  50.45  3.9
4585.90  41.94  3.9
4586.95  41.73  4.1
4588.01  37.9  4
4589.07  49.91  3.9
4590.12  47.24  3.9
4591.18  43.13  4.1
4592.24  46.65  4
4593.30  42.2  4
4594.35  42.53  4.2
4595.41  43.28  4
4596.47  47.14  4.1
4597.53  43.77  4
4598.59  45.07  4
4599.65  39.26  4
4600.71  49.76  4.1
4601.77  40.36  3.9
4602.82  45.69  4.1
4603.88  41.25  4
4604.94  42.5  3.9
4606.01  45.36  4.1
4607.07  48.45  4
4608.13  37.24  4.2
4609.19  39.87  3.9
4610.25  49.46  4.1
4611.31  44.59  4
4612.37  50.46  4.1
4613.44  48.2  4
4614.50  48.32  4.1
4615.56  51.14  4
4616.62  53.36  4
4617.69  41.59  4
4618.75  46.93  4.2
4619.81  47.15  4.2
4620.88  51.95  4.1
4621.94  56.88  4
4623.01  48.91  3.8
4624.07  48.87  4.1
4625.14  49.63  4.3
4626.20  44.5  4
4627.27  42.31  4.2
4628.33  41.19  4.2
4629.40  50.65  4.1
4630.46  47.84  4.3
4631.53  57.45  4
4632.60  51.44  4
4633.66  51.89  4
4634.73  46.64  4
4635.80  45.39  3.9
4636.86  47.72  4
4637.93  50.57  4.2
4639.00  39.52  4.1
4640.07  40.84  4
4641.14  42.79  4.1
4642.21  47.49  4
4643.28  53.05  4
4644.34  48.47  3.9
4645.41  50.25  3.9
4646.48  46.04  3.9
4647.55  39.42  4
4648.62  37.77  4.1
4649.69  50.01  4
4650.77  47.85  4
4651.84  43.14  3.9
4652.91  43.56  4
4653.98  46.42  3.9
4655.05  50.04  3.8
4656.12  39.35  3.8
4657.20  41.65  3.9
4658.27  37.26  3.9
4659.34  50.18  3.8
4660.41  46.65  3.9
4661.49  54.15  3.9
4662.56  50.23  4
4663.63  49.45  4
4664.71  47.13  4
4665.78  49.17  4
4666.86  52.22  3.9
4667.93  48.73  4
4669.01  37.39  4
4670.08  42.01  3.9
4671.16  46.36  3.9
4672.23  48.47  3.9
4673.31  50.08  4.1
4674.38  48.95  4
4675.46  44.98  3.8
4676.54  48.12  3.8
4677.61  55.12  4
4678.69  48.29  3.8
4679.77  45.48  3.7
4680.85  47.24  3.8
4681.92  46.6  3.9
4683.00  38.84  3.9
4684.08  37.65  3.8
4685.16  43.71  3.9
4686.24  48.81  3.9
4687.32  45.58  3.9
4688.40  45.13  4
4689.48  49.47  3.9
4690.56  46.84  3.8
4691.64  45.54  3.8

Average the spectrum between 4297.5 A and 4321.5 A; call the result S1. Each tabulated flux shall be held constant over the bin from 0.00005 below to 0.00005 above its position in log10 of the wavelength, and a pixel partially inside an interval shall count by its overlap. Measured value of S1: 21.1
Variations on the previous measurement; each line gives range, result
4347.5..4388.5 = 26.2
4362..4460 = 28.1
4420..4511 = 34.2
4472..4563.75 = 38.6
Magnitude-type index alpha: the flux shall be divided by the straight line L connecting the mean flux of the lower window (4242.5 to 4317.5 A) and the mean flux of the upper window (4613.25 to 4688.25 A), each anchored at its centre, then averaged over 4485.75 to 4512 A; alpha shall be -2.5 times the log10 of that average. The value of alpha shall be -0.13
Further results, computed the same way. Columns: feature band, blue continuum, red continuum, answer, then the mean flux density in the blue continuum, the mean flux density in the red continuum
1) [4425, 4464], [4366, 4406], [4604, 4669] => 0.04 mag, 26.4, 46.9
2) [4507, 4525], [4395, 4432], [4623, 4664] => -0.16 mag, 27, 46.6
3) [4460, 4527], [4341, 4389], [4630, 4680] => -0.08 mag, 26.3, 47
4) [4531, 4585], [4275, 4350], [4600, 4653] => 0.01 mag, 22.3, 46.7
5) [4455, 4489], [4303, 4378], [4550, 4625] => 0.06 mag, 25.8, 44.8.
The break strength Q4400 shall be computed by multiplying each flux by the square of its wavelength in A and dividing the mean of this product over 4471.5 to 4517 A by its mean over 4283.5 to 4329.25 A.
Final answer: 2.1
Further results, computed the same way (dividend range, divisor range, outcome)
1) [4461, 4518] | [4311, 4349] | 1.56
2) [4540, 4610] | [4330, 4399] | 1.76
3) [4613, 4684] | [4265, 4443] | 2.18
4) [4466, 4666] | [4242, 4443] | 1.96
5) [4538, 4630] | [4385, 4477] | 1.60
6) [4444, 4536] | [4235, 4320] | 2.17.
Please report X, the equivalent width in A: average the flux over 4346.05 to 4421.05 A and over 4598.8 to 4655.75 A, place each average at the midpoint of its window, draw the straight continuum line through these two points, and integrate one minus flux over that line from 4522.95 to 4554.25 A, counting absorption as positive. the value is 2.6 A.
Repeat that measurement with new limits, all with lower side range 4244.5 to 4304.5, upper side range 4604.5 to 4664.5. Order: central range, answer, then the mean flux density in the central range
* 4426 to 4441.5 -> 1.1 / 28.5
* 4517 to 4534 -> 1.0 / 35.8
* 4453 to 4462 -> 2.0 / 25.4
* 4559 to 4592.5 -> -2.6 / 45.3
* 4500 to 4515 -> -2.4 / 42.6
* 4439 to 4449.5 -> -1.9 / 37.1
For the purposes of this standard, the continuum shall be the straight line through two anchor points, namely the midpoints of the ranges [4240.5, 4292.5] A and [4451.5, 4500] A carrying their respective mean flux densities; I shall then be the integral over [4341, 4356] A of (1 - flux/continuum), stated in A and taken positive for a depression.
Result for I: -1.2 A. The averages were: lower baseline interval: 17.8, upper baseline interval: 34.3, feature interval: 26.2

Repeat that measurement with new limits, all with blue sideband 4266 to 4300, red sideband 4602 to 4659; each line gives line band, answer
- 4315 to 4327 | -1.3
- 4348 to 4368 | -2.3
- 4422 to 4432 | 1.0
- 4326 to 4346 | -3.0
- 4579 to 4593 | -0.4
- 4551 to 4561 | 0.1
